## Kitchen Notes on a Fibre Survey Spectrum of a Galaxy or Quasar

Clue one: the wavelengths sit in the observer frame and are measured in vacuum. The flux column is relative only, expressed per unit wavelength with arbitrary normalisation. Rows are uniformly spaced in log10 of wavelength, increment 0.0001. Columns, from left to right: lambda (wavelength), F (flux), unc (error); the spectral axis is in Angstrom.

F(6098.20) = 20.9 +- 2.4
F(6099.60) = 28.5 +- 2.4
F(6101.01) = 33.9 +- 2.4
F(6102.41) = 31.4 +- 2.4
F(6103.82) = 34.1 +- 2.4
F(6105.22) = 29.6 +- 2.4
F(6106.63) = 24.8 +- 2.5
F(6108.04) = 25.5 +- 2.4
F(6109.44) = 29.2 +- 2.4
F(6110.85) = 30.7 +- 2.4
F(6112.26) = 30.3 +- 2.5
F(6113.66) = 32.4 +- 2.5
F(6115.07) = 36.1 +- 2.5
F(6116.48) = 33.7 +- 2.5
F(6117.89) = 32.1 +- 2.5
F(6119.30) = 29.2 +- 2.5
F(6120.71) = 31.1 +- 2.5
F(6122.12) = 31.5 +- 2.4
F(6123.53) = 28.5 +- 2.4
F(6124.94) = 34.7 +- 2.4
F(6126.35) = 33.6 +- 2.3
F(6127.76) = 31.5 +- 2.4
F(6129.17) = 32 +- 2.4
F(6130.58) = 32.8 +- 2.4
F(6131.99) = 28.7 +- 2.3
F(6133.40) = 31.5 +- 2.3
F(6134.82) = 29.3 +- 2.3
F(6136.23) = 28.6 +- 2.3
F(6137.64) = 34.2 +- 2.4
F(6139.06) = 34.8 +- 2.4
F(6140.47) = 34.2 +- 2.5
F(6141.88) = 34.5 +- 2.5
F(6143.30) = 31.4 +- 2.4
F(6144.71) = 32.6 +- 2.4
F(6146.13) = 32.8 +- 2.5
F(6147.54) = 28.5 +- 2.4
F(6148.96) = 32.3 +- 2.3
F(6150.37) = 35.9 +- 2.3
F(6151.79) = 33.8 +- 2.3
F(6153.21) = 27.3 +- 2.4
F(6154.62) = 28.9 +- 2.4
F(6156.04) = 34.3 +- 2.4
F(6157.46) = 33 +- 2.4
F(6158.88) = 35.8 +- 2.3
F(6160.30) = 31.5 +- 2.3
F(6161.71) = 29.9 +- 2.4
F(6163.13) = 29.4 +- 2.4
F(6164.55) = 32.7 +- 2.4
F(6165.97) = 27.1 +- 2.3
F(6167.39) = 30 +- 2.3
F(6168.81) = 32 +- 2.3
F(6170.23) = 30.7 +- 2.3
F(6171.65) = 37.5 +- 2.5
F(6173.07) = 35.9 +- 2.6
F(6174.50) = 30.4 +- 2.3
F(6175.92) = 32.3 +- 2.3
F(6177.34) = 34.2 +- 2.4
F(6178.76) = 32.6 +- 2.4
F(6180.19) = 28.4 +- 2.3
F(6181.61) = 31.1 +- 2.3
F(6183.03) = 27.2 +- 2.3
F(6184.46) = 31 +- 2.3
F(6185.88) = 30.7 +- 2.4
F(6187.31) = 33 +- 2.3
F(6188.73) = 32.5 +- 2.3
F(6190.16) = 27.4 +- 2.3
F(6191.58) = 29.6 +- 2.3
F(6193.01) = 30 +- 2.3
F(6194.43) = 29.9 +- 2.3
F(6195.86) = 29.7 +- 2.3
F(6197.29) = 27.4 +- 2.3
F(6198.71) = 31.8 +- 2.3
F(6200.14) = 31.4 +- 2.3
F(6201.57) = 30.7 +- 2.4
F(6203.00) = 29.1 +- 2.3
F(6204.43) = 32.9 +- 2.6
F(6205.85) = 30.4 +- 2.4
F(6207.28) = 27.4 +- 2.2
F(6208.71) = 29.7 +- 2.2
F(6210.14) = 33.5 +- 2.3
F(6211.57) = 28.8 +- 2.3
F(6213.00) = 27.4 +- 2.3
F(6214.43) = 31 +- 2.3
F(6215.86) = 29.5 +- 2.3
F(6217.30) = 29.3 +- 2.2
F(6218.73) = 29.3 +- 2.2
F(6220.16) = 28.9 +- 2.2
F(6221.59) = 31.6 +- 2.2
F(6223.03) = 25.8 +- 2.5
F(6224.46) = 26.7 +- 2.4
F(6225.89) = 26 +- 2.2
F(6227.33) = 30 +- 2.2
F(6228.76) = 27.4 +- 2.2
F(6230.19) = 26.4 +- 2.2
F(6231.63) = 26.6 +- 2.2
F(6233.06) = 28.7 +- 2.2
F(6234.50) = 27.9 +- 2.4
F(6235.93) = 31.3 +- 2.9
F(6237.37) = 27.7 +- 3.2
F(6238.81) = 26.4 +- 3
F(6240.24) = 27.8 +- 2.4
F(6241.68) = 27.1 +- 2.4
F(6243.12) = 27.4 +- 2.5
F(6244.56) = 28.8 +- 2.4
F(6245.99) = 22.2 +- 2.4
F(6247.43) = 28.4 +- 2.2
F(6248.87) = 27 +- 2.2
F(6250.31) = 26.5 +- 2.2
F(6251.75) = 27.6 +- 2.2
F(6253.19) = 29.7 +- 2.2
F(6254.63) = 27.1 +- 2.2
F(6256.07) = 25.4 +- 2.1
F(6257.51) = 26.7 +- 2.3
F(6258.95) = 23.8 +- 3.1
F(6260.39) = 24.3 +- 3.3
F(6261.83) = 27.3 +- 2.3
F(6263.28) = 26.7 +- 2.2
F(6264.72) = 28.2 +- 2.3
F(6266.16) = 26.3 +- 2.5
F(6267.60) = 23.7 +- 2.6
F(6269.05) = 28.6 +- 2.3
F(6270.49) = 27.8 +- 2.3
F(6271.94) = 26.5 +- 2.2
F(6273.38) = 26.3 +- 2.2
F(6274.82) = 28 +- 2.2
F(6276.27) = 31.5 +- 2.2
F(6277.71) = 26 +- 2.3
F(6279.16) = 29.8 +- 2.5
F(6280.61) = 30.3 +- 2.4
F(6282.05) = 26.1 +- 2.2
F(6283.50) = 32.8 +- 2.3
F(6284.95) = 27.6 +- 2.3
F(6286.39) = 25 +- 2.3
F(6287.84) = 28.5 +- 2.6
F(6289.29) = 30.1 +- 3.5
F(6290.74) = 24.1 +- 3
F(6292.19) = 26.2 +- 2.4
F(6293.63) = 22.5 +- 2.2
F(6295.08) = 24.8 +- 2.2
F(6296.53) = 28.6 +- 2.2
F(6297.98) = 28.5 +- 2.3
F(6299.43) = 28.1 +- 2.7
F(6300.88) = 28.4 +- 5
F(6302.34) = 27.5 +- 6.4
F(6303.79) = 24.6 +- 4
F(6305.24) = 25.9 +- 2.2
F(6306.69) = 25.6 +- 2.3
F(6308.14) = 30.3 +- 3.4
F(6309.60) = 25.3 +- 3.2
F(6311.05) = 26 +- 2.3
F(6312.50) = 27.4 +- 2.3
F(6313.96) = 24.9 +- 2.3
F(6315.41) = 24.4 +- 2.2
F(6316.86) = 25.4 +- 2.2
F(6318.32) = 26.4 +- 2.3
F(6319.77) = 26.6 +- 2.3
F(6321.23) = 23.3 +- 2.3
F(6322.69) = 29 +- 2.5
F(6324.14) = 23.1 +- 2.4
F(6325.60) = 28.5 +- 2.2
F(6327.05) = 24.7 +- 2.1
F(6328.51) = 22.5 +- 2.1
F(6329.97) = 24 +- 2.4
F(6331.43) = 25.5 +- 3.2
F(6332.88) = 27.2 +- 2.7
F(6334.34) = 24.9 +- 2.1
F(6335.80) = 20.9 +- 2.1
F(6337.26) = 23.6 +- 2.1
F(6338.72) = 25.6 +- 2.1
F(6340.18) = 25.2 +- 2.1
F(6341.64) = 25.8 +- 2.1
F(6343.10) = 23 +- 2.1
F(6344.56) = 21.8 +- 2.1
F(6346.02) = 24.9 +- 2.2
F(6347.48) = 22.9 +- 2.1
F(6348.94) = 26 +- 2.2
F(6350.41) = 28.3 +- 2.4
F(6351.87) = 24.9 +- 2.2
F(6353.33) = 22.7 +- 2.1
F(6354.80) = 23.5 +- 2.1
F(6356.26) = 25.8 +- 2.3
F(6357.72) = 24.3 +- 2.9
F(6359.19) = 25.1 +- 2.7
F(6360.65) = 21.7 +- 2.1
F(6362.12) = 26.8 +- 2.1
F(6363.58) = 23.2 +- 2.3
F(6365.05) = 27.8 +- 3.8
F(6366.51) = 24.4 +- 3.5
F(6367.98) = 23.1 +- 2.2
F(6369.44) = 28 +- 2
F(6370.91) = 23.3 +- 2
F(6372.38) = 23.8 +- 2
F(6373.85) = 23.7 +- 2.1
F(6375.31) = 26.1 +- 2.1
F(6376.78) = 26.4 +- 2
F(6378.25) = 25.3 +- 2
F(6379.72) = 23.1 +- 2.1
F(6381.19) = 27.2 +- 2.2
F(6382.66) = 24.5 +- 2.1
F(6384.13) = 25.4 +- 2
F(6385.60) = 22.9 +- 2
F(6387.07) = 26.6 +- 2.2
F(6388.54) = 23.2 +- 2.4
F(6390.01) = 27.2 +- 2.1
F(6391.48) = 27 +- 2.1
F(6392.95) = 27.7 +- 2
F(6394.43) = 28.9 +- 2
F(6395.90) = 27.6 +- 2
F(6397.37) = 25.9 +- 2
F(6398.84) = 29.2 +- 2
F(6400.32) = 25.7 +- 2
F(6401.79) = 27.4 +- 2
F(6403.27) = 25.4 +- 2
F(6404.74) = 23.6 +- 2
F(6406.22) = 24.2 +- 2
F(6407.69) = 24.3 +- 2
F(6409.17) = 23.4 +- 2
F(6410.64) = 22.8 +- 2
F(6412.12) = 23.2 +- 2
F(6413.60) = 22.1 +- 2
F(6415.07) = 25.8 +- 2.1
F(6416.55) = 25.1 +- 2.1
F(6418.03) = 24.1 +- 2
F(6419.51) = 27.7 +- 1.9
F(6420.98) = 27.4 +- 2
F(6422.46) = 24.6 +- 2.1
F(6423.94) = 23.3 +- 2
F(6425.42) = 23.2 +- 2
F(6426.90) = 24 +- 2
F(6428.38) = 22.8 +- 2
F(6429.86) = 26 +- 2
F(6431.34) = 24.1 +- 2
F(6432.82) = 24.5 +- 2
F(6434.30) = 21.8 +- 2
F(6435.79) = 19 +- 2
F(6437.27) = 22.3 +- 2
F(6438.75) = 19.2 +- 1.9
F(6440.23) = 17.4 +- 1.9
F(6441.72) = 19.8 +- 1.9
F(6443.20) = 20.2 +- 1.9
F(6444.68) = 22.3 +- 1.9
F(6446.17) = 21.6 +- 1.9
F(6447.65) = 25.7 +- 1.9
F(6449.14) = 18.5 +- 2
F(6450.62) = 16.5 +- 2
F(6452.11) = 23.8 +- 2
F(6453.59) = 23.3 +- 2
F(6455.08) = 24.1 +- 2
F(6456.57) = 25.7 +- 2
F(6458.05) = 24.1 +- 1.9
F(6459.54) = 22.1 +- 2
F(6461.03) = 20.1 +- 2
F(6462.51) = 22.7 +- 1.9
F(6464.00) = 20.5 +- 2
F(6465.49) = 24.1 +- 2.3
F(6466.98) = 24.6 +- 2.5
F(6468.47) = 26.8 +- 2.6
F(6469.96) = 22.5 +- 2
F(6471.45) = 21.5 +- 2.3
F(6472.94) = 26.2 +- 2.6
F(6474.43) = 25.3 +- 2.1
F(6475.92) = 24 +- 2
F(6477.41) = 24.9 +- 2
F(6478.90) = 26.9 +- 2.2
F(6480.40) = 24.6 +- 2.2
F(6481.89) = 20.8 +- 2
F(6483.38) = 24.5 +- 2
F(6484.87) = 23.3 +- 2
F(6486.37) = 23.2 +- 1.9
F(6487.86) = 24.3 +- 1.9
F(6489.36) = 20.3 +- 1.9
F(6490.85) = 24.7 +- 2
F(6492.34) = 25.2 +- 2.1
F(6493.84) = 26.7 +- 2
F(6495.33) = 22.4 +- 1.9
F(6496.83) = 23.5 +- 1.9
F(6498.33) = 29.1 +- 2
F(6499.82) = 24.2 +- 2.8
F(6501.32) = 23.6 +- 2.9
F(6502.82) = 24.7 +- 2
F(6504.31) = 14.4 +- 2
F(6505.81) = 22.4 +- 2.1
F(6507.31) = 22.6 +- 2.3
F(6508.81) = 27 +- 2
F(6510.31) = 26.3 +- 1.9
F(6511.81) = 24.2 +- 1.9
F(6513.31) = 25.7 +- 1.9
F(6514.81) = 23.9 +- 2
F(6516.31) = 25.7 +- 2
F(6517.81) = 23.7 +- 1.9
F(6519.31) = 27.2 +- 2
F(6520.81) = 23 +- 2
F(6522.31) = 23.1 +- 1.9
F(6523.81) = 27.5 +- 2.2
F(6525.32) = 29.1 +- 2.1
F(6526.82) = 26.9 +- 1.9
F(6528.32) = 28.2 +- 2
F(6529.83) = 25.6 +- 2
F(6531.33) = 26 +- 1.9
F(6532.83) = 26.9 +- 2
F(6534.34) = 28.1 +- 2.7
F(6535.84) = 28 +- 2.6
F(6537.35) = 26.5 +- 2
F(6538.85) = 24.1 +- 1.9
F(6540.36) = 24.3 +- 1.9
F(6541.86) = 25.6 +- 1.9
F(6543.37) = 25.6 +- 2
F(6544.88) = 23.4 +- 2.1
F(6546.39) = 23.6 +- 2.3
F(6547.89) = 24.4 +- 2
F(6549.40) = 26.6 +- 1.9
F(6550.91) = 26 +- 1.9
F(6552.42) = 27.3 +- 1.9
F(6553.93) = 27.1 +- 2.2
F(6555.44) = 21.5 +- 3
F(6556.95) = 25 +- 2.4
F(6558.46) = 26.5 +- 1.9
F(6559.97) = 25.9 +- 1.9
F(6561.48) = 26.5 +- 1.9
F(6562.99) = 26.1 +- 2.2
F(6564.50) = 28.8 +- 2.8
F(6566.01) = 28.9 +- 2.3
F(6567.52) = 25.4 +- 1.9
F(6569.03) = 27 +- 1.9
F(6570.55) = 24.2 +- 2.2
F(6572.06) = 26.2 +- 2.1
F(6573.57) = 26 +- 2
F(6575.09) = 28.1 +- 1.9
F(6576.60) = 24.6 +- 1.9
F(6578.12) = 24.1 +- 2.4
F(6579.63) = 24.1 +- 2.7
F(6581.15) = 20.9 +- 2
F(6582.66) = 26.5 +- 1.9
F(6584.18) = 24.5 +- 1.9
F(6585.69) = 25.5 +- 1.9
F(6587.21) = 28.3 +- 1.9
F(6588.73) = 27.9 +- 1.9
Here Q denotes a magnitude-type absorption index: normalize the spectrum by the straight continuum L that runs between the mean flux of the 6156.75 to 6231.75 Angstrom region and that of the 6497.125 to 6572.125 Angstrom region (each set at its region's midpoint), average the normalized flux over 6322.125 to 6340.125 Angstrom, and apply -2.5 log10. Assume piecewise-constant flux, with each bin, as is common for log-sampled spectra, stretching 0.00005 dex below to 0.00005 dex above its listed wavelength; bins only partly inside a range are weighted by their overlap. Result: 0.139 mag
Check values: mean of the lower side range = 30.3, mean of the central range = 24.9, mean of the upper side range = 25.5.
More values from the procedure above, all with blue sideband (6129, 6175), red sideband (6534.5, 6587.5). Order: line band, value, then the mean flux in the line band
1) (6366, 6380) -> 0.15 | 24.8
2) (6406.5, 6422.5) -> 0.14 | 24.6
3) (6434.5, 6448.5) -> 0.30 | 20.8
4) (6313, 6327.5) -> 0.15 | 25.7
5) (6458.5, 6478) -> 0.15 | 23.5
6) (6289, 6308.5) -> 0.12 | 26.7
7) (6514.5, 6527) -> 0.03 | 25.6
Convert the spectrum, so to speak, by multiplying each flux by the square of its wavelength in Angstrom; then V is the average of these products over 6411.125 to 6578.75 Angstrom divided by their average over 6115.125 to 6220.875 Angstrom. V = 0.87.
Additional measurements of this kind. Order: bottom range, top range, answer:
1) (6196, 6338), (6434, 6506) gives 0.89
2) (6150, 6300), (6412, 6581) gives 0.92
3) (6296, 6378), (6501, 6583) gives 1.07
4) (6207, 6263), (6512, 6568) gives 1.02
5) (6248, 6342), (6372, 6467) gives 0.94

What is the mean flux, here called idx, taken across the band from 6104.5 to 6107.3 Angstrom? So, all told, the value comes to 27.3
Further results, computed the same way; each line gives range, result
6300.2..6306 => 26.6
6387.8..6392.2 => 25.8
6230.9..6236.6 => 28.6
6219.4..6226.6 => 27.8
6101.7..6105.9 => 31.8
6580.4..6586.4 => 24.4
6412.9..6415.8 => 24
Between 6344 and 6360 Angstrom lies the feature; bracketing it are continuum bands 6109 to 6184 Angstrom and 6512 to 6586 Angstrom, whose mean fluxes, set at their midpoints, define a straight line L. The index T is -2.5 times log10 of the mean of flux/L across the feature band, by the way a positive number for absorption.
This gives 0.17 mag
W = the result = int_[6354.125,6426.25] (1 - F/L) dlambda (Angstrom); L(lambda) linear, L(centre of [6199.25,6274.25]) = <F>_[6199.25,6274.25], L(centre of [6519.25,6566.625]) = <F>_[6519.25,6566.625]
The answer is 4.91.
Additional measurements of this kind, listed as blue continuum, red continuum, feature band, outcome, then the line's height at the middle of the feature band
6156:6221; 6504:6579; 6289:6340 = 5.53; 28.9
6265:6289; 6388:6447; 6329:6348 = 1.43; 26.2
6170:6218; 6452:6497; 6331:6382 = 3.73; 26.7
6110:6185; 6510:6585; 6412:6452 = 6.97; 27.5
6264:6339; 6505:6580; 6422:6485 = 7.59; 26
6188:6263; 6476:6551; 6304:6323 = 0.85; 27.3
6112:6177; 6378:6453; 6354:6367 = 0.45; 25.6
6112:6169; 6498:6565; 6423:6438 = 2.16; 27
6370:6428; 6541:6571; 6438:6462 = 3.63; 25.4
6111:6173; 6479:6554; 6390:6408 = 0.42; 27.1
